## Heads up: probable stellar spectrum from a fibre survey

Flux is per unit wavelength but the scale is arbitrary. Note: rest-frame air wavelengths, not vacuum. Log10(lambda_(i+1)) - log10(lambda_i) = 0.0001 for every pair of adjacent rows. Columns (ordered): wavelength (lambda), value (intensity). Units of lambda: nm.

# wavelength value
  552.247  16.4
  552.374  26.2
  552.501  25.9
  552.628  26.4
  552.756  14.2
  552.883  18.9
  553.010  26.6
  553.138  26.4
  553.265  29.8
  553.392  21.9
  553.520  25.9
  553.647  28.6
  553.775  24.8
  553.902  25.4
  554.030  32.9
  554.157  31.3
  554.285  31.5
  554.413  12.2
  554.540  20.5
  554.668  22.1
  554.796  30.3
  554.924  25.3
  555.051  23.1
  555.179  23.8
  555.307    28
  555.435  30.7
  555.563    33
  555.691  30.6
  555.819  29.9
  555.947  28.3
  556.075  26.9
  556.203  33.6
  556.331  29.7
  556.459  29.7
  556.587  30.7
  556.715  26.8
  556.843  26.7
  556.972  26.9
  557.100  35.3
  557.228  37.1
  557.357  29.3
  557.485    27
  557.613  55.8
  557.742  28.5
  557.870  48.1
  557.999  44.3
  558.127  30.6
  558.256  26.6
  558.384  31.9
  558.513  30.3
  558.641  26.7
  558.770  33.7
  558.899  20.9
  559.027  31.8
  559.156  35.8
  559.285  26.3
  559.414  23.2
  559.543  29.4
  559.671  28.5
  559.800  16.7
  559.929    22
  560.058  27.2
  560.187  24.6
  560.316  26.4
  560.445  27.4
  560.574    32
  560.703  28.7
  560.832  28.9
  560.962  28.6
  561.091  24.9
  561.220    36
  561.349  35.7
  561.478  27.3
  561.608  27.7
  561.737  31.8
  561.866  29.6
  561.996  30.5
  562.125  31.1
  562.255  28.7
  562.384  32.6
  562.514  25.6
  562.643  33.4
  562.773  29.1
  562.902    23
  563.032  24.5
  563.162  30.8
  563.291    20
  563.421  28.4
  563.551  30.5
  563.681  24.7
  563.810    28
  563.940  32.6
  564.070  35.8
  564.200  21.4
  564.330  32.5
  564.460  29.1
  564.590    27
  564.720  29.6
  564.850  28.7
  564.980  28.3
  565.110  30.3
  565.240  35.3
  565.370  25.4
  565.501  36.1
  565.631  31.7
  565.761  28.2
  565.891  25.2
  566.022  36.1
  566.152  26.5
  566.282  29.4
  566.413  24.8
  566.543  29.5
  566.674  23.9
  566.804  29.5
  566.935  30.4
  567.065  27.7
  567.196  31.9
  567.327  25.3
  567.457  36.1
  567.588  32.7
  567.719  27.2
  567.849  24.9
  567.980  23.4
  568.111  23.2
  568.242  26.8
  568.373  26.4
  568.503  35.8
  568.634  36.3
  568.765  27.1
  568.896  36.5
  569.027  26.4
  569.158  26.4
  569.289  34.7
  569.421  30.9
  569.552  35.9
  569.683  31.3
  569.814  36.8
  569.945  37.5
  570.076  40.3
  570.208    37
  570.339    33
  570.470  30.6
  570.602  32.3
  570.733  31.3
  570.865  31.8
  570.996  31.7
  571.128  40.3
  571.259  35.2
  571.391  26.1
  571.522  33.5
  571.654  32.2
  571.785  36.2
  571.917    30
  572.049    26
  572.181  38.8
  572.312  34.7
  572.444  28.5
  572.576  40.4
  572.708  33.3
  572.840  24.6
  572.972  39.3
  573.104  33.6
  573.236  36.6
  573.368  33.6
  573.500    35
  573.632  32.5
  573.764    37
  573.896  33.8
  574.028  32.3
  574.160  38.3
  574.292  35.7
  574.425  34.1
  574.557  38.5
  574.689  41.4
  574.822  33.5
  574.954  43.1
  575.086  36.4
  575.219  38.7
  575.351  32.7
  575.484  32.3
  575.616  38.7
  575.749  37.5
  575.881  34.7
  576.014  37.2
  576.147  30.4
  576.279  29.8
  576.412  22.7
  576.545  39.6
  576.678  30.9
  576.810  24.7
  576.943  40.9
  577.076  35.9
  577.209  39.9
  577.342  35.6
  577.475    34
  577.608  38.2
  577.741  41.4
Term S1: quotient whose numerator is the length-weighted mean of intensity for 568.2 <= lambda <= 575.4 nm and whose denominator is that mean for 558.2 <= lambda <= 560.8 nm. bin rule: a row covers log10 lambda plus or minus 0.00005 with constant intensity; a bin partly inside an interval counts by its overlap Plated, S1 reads 1.23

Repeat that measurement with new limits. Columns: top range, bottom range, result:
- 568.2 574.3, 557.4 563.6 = 1.12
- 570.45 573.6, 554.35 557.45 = 1.19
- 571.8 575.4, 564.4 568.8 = 1.20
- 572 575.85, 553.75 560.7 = 1.21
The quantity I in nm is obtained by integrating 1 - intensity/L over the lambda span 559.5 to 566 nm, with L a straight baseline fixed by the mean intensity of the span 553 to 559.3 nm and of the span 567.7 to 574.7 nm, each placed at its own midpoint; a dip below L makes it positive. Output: 0.489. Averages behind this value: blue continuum 29.5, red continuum 32.9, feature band 28.7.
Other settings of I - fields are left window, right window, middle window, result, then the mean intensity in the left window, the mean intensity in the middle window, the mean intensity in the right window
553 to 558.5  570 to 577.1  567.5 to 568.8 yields 0.169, 29.5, 28.5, 34.2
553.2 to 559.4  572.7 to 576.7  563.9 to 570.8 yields 0.486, 29.6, 30.4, 34.8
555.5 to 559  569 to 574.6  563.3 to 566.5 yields 0.349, 31.8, 29.2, 33.7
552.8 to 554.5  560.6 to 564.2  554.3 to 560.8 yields -0.461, 25.7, 29.1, 29.1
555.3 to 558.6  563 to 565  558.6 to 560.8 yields 0.252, 32.2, 27.2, 28.3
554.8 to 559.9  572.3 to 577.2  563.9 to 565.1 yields 0.100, 30.2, 29.4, 34.7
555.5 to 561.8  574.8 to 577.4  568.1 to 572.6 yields 0.082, 30.2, 32.7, 34.8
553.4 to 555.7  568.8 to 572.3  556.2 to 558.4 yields -0.451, 26.5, 33.3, 33.2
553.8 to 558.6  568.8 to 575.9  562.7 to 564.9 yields 0.279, 30.1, 28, 34.3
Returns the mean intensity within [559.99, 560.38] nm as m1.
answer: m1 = 26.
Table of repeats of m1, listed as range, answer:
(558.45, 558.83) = 30.2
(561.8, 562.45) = 30.5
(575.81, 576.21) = 34.2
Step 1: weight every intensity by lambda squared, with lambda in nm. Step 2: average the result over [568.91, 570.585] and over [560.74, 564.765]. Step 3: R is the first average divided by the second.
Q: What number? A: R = 1.18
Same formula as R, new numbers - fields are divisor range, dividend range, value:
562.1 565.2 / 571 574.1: 1.21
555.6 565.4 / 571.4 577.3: 1.22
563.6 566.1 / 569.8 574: 1.16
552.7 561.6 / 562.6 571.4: 1.09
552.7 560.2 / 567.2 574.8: 1.21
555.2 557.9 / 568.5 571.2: 1.11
